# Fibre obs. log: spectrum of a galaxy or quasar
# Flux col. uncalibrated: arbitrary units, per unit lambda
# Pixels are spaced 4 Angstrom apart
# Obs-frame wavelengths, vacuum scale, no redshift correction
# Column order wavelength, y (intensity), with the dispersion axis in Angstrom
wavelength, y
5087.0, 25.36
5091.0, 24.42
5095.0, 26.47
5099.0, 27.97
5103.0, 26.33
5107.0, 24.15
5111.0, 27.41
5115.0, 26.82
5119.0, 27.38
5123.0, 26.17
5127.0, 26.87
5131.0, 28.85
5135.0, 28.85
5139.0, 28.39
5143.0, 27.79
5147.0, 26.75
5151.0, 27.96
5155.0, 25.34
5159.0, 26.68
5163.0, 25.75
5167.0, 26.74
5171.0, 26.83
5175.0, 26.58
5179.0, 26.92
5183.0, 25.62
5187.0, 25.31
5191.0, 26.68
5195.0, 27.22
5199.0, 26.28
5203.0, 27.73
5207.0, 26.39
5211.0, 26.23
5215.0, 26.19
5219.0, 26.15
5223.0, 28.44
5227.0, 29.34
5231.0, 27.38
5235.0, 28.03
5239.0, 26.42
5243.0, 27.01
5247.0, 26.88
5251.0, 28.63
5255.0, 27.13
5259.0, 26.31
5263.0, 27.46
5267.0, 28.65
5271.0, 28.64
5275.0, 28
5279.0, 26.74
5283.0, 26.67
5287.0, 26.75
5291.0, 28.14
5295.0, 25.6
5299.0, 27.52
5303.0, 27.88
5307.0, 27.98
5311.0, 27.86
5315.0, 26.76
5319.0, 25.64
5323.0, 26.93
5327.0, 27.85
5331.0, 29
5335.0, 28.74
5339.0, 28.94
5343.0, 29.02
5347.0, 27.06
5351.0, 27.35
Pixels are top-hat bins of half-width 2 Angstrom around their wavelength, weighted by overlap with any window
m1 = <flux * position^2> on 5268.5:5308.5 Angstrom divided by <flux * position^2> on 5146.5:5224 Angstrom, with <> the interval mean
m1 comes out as 1.07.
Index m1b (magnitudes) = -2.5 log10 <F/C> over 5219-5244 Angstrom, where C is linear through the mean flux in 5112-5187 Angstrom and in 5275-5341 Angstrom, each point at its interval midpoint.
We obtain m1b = -0.018 mag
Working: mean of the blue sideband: 27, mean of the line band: 27.7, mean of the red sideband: 27.5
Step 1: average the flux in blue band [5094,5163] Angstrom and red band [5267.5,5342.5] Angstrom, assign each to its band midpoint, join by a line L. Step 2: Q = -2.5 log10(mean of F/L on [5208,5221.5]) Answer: 0.04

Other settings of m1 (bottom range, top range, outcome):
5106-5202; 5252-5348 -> 1.09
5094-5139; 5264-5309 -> 1.08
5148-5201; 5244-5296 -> 1.07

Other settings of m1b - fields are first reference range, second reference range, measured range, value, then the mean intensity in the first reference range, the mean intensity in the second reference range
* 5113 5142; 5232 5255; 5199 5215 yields 0.03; 27.6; 27.4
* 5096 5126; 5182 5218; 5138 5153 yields -0.05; 26.6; 26.4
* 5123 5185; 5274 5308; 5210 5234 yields -0.01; 27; 27.2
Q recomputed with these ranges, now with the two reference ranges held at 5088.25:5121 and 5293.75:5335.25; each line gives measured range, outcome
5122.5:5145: -0.06 mag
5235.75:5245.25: 0.01 mag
